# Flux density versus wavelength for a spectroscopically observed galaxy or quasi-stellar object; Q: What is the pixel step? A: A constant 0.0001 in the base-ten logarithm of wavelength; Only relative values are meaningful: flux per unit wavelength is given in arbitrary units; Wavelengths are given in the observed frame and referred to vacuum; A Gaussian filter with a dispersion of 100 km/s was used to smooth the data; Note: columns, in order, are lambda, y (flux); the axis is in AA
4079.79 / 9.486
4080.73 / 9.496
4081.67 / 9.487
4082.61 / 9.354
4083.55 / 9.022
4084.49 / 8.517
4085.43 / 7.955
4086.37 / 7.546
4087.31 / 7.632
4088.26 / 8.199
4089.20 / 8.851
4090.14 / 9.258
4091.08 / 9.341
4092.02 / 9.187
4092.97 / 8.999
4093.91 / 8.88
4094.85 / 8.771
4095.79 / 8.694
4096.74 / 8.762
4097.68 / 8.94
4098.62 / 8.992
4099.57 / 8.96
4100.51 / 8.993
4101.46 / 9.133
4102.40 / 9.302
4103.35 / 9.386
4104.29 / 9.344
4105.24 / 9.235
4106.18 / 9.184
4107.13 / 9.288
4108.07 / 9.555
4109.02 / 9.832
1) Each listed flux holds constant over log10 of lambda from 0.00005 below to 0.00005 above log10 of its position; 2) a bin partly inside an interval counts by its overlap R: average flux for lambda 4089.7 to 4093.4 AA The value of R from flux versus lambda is 9.19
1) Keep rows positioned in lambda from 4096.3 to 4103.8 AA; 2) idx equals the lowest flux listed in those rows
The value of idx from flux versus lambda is 8.762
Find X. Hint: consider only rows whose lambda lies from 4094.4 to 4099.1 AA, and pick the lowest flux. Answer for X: 8.694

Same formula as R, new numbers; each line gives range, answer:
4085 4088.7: 7.81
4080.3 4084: 9.34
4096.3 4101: 8.93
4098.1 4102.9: 9.07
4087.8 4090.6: 8.78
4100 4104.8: 9.22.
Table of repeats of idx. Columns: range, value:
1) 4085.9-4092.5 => 7.546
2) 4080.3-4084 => 9.022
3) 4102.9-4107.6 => 9.184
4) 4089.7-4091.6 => 9.258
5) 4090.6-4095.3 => 8.771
